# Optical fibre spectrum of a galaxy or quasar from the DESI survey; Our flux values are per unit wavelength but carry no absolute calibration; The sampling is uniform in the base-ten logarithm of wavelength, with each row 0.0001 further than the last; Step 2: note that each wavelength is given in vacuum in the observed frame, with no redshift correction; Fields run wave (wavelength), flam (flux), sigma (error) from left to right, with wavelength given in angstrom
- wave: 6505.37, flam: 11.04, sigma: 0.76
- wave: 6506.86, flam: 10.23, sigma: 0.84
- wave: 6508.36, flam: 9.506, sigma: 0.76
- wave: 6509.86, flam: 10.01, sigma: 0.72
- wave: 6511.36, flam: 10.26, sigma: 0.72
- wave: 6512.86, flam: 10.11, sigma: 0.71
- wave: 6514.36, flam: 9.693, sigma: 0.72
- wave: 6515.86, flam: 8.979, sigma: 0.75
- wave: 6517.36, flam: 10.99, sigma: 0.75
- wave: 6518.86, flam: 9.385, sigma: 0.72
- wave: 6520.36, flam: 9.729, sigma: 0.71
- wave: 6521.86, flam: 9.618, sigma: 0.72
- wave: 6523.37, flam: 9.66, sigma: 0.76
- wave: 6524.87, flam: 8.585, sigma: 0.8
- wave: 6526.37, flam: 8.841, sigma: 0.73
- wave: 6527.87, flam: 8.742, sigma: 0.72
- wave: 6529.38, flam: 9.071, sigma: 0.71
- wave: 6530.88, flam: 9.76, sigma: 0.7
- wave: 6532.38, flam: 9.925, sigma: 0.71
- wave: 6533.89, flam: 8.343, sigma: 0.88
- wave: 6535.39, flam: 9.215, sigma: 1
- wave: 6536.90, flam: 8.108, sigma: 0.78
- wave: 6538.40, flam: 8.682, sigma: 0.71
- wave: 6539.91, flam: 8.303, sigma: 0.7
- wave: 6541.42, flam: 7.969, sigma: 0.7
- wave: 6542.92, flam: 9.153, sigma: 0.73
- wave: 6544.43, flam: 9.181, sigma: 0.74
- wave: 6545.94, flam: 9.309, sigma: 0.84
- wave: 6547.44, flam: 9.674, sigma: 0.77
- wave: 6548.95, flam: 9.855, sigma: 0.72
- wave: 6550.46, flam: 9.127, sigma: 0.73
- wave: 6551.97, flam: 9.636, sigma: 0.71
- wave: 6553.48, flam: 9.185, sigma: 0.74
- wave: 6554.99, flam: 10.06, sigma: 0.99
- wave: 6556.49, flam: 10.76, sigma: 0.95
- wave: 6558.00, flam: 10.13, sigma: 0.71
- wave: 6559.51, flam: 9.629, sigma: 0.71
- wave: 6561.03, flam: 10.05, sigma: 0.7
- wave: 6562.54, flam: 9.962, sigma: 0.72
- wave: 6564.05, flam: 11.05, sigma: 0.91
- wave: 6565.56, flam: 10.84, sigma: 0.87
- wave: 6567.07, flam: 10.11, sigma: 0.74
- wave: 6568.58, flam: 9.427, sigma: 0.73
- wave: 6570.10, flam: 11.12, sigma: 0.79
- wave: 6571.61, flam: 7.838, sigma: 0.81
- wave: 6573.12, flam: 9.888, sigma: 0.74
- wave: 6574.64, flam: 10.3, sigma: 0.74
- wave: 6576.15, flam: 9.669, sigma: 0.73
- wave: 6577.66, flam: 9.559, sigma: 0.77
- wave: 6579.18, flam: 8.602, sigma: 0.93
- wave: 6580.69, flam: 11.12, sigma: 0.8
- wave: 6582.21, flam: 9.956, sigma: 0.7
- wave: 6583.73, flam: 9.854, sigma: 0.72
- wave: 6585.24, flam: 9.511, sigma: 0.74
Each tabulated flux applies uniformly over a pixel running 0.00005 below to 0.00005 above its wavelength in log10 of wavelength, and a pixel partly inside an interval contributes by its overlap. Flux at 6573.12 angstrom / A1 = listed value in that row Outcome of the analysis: 9.888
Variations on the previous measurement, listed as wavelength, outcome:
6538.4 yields 8.682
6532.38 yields 9.925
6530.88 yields 9.76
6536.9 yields 8.108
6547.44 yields 9.674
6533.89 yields 8.343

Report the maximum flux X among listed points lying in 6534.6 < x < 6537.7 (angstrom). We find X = 9.215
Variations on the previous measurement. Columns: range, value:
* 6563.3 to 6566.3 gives 11.05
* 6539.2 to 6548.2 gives 9.674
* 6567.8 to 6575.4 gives 11.12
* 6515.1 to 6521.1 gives 10.99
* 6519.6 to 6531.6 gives 9.76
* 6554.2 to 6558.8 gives 10.76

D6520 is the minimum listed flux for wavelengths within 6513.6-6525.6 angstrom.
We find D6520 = 8.585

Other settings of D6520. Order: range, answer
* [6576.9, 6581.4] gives 8.602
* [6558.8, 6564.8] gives 9.629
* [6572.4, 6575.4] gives 9.888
